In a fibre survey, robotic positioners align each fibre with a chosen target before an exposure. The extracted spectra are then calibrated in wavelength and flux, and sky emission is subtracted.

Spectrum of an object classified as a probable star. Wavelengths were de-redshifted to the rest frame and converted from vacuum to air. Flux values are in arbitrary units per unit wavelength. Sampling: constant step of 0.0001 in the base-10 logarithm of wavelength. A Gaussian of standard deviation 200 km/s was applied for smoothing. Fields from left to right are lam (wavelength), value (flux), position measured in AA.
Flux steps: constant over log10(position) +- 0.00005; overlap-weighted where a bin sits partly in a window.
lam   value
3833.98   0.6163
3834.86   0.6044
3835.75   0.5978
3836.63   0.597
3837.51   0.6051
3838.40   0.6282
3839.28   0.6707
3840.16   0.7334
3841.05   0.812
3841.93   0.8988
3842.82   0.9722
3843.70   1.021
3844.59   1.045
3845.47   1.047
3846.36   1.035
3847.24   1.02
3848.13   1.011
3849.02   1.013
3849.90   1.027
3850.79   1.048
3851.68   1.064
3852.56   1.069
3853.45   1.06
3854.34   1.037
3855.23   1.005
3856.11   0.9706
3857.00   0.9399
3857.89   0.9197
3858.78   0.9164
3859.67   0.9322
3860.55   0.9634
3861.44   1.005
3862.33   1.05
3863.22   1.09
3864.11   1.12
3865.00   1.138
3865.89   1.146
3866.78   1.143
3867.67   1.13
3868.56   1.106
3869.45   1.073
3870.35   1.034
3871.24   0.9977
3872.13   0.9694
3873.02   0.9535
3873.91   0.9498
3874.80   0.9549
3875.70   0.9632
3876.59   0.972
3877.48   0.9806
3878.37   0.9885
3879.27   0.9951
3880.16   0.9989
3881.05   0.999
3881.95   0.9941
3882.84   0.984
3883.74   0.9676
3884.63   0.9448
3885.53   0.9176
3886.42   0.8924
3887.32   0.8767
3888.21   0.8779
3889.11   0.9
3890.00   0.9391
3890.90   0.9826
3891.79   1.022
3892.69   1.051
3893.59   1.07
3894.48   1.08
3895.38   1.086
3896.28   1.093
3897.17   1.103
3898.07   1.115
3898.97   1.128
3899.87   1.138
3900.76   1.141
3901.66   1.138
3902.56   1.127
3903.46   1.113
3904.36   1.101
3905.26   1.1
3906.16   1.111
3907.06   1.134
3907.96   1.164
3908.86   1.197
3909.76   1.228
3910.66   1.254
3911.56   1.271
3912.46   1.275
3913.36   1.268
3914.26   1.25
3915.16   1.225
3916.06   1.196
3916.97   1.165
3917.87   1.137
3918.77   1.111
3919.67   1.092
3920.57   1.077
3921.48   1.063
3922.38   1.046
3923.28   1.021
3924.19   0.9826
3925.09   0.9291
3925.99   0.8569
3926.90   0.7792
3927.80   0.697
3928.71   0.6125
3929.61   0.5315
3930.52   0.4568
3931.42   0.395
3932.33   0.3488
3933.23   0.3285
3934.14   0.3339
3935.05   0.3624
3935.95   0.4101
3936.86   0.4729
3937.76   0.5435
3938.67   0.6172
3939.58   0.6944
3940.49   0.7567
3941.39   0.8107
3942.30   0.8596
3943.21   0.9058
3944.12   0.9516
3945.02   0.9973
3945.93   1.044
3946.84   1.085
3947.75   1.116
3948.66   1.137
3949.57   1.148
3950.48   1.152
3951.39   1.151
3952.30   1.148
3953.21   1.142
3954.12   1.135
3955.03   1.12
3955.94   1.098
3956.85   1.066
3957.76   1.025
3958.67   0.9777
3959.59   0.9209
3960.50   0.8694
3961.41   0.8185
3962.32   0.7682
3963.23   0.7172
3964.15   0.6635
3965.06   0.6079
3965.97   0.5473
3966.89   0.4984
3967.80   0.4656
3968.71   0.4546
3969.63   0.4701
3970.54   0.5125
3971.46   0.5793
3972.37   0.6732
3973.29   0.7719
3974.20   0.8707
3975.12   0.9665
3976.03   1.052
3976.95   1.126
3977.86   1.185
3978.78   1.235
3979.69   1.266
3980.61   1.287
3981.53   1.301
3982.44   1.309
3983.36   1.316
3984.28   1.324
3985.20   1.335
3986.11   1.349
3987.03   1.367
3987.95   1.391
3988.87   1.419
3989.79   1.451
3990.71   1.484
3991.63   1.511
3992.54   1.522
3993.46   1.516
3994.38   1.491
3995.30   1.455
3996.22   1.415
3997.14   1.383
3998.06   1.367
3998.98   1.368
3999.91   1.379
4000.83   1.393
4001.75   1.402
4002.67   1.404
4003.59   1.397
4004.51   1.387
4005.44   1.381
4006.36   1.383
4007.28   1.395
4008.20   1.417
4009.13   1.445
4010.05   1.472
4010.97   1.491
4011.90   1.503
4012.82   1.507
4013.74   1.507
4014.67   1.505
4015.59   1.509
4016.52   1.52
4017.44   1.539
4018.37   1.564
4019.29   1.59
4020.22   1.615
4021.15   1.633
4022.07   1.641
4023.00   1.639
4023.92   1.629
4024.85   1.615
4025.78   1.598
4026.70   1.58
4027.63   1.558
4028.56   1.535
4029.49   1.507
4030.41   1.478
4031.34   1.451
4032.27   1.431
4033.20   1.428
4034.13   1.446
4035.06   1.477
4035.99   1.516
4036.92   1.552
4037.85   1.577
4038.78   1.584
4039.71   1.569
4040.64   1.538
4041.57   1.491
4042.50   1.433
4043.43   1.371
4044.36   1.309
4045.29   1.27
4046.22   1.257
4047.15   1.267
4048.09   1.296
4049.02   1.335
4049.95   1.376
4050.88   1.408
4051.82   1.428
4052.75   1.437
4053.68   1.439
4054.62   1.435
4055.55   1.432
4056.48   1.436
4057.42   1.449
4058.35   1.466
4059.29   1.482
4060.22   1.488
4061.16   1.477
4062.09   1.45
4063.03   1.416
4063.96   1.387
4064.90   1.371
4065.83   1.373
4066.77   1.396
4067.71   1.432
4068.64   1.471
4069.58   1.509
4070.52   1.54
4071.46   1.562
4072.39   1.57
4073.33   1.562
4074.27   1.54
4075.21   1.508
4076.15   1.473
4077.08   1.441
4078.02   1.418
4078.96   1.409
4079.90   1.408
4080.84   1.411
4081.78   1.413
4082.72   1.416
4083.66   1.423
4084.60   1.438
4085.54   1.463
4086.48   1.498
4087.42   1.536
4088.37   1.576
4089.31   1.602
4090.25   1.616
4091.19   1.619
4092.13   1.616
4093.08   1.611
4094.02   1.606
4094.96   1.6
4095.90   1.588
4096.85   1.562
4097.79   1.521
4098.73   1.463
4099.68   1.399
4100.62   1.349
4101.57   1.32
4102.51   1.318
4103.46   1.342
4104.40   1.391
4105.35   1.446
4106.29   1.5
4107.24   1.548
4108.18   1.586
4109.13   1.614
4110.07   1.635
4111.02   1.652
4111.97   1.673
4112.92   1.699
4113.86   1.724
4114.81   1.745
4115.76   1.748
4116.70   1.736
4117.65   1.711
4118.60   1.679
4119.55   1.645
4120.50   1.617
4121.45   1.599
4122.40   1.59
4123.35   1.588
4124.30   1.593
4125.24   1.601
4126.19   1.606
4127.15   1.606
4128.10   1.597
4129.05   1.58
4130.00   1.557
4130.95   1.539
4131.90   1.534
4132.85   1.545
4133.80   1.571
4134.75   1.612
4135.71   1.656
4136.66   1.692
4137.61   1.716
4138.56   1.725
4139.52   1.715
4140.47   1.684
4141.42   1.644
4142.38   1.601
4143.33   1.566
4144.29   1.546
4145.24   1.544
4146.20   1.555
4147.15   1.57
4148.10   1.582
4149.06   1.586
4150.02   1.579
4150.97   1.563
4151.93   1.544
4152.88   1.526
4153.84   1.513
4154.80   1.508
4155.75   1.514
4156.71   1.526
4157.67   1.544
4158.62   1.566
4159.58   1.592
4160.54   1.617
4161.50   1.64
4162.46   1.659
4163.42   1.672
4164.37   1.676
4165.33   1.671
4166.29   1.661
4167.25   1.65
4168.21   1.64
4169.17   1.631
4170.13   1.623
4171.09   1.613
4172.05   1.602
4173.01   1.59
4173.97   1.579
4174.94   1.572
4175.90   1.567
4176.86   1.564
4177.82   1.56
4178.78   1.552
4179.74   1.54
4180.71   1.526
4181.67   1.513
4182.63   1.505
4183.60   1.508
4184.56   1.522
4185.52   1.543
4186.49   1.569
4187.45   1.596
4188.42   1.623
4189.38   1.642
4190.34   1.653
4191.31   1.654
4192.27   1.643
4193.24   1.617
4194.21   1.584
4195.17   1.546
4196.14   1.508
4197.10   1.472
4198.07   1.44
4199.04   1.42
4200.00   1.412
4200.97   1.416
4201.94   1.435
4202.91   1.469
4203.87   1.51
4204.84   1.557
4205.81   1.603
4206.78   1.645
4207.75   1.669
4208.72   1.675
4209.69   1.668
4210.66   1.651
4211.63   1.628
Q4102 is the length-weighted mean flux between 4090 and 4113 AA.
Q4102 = 1.53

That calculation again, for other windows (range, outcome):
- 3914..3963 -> 0.886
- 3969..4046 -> 1.38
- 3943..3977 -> 0.885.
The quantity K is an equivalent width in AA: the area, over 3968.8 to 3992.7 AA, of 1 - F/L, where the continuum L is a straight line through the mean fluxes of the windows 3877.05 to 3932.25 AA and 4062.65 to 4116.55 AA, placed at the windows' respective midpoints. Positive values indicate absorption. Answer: 1.6 AA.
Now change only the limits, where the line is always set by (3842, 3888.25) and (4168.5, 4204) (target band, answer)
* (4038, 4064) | -2.0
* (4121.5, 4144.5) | -2.4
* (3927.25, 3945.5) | 8.5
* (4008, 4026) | -4.0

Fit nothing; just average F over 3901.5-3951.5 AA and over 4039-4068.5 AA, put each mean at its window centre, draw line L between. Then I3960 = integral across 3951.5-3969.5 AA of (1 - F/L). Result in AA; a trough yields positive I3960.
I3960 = 3.6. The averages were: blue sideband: 0.931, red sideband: 1.41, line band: 0.843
